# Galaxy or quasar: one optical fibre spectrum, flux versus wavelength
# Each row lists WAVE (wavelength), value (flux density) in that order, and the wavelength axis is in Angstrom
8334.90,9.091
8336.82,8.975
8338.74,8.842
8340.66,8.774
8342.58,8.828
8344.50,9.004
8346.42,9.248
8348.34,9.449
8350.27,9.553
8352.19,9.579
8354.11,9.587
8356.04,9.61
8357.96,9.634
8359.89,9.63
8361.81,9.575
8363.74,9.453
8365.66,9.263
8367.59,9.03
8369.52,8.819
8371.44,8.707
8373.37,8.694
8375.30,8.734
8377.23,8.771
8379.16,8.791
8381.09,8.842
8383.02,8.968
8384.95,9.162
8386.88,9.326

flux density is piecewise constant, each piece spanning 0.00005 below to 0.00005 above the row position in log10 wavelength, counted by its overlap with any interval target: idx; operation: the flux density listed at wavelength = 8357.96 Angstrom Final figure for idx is 9.634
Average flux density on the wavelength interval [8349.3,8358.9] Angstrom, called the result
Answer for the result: 9.59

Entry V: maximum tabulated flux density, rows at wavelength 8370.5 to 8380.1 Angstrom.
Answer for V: 8.791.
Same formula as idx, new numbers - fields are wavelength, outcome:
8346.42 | 9.248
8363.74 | 9.453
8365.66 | 9.263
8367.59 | 9.03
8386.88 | 9.326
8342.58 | 8.828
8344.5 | 9.004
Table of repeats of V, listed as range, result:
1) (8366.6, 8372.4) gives 9.03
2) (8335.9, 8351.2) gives 9.553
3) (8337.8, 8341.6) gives 8.842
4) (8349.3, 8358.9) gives 9.634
